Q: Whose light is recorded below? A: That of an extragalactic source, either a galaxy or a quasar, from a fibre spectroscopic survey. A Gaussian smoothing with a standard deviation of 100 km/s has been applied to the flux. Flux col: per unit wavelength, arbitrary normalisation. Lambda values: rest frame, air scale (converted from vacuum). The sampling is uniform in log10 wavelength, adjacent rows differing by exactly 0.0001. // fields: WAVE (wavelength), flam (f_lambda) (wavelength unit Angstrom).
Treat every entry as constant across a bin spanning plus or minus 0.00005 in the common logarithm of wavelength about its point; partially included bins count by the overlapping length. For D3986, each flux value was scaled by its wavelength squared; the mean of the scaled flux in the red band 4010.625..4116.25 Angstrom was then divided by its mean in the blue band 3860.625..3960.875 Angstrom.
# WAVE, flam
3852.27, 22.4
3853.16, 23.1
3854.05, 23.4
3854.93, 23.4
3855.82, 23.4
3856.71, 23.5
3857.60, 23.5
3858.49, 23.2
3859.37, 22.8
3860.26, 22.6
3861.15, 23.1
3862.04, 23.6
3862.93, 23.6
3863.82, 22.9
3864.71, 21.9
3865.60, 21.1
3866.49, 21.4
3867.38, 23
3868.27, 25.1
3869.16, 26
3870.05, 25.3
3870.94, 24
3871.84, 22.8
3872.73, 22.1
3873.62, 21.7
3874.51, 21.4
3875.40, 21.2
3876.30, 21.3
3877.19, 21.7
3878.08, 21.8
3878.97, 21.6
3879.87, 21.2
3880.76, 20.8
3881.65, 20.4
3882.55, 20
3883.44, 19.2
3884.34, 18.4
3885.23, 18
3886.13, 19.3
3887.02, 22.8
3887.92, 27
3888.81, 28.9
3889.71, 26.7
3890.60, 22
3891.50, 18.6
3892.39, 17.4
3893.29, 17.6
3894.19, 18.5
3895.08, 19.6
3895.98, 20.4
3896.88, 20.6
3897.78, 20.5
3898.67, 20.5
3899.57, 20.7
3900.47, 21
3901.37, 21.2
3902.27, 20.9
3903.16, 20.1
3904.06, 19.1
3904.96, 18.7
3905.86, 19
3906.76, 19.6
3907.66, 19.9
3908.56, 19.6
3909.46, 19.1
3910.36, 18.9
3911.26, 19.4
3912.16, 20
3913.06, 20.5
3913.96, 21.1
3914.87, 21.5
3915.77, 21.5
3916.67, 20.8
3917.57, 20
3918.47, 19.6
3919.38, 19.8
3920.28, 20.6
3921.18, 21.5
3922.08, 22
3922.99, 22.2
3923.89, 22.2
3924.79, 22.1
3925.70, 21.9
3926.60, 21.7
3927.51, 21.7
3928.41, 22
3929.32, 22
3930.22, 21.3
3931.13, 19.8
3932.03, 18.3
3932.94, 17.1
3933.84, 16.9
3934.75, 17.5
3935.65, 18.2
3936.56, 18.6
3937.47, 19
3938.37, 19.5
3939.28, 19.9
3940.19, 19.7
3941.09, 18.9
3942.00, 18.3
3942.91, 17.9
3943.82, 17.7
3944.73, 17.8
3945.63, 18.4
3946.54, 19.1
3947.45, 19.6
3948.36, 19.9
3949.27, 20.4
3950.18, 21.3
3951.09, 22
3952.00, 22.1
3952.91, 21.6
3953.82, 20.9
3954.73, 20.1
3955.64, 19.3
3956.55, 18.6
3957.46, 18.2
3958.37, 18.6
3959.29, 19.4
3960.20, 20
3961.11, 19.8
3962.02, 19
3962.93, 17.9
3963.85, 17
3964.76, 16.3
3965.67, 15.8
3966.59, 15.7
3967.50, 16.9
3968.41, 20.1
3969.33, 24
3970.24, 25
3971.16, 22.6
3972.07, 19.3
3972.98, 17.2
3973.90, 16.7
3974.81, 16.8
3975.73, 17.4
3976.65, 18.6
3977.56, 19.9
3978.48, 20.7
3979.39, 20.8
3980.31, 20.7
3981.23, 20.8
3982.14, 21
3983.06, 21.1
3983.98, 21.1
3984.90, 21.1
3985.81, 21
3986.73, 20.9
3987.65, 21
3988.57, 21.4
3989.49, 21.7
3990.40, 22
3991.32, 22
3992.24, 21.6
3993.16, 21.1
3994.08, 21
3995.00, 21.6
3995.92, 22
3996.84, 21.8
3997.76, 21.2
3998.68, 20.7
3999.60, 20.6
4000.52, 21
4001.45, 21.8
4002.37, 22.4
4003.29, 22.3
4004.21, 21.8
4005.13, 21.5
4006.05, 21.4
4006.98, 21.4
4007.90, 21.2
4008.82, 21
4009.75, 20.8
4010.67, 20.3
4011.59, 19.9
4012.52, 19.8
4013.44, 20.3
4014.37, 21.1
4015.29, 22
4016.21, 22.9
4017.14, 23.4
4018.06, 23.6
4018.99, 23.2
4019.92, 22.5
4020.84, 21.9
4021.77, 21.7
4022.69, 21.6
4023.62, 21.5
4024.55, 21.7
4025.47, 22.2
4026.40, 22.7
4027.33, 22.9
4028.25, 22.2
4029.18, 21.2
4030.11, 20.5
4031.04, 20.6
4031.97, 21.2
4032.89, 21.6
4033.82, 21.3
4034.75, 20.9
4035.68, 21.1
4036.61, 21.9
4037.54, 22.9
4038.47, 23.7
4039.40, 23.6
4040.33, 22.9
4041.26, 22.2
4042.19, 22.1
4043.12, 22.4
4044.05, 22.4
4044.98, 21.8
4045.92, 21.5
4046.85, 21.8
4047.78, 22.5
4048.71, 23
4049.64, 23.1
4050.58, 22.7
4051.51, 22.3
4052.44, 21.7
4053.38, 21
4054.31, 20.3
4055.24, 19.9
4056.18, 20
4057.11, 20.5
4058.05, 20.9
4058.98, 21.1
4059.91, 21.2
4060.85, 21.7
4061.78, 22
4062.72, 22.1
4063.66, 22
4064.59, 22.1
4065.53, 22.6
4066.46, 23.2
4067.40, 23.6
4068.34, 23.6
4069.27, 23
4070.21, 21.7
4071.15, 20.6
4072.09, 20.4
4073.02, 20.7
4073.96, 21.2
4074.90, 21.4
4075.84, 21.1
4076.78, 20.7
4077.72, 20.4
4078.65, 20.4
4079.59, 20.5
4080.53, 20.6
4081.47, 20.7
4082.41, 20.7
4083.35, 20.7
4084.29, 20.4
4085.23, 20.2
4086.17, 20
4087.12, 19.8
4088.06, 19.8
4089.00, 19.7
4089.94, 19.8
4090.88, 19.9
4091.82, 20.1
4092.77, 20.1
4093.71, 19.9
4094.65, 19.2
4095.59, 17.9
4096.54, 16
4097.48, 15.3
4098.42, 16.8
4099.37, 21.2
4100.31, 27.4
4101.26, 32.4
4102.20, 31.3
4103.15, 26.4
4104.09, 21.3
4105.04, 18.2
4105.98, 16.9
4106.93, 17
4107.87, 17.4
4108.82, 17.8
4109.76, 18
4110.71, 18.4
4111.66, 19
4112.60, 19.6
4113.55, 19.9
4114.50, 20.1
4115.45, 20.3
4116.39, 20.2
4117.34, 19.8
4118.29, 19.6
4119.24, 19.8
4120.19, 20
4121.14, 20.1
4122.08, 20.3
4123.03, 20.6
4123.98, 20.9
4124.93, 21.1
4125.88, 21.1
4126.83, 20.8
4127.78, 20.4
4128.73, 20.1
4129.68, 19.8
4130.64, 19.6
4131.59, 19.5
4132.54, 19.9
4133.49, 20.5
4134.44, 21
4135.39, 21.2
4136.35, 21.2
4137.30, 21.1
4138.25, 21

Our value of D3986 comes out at 1.11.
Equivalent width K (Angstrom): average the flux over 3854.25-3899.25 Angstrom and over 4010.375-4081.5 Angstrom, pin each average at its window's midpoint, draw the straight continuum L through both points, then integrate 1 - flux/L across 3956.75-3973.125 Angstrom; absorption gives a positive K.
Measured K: 2.1 Angstrom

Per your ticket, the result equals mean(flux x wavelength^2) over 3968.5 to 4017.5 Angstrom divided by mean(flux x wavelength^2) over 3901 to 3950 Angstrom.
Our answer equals 1.09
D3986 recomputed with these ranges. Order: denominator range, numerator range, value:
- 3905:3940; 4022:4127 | 1.13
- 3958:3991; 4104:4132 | 1.07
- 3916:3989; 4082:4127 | 1.10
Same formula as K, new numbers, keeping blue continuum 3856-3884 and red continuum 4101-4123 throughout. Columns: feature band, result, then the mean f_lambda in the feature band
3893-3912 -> 2.0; 19.8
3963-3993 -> 2.2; 19.9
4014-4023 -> -0.5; 22.4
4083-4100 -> 1.1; 19.3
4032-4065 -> -1.3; 21.8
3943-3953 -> 0.9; 19.9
